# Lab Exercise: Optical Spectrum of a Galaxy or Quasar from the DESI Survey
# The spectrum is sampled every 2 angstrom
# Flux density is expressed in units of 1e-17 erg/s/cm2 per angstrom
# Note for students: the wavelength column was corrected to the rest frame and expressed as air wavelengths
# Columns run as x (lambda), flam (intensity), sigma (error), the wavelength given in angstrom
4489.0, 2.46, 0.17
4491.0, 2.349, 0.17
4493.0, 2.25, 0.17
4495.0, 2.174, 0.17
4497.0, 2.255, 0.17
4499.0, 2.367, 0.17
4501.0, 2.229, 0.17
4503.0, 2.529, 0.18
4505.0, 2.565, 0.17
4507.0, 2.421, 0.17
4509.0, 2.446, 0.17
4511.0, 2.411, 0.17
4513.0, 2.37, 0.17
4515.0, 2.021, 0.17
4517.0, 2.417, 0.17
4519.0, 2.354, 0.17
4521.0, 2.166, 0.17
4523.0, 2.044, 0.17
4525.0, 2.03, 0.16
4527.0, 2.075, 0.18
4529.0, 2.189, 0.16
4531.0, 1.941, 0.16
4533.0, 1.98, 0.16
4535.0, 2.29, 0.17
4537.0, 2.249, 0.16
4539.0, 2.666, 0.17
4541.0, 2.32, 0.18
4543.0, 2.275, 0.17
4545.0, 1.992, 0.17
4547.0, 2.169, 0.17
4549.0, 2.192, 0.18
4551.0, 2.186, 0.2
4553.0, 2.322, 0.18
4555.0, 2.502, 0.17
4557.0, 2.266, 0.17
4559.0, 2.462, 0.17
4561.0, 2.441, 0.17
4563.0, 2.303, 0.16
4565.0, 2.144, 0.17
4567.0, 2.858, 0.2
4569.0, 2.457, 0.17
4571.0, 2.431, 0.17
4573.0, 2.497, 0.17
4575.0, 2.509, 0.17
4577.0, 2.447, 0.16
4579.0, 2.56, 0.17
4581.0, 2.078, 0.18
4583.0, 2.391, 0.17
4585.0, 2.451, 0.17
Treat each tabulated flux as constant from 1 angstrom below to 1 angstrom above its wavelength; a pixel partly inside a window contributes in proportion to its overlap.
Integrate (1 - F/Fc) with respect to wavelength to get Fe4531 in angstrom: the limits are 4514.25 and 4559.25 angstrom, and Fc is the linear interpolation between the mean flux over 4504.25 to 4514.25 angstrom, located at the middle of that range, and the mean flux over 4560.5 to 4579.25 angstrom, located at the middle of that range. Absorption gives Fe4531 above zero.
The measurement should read 4.1 angstrom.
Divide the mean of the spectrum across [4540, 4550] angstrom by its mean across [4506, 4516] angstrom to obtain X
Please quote 0.9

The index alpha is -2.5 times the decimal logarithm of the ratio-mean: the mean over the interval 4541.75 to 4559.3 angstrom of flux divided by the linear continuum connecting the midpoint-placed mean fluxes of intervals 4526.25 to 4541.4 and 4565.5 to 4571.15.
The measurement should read 0.06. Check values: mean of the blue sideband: 2.21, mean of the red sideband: 2.57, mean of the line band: 2.26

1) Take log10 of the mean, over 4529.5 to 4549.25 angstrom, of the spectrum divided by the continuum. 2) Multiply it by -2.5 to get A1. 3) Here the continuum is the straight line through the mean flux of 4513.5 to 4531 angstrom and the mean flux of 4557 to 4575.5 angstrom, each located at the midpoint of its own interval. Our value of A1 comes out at 0.03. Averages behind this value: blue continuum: 2.16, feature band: 2.21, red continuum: 2.44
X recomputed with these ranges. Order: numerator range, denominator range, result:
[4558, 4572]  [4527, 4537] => 1.16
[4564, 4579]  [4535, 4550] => 1.09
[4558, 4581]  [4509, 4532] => 1.12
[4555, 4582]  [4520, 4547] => 1.12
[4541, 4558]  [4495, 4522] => 0.96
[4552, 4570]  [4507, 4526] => 1.07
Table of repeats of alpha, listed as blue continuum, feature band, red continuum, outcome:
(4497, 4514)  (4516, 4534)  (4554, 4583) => 0.13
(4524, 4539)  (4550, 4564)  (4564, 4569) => 0.02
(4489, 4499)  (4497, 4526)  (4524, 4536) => -0.06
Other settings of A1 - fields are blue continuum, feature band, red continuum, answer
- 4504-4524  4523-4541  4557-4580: 0.09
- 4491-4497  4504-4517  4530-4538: -0.09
